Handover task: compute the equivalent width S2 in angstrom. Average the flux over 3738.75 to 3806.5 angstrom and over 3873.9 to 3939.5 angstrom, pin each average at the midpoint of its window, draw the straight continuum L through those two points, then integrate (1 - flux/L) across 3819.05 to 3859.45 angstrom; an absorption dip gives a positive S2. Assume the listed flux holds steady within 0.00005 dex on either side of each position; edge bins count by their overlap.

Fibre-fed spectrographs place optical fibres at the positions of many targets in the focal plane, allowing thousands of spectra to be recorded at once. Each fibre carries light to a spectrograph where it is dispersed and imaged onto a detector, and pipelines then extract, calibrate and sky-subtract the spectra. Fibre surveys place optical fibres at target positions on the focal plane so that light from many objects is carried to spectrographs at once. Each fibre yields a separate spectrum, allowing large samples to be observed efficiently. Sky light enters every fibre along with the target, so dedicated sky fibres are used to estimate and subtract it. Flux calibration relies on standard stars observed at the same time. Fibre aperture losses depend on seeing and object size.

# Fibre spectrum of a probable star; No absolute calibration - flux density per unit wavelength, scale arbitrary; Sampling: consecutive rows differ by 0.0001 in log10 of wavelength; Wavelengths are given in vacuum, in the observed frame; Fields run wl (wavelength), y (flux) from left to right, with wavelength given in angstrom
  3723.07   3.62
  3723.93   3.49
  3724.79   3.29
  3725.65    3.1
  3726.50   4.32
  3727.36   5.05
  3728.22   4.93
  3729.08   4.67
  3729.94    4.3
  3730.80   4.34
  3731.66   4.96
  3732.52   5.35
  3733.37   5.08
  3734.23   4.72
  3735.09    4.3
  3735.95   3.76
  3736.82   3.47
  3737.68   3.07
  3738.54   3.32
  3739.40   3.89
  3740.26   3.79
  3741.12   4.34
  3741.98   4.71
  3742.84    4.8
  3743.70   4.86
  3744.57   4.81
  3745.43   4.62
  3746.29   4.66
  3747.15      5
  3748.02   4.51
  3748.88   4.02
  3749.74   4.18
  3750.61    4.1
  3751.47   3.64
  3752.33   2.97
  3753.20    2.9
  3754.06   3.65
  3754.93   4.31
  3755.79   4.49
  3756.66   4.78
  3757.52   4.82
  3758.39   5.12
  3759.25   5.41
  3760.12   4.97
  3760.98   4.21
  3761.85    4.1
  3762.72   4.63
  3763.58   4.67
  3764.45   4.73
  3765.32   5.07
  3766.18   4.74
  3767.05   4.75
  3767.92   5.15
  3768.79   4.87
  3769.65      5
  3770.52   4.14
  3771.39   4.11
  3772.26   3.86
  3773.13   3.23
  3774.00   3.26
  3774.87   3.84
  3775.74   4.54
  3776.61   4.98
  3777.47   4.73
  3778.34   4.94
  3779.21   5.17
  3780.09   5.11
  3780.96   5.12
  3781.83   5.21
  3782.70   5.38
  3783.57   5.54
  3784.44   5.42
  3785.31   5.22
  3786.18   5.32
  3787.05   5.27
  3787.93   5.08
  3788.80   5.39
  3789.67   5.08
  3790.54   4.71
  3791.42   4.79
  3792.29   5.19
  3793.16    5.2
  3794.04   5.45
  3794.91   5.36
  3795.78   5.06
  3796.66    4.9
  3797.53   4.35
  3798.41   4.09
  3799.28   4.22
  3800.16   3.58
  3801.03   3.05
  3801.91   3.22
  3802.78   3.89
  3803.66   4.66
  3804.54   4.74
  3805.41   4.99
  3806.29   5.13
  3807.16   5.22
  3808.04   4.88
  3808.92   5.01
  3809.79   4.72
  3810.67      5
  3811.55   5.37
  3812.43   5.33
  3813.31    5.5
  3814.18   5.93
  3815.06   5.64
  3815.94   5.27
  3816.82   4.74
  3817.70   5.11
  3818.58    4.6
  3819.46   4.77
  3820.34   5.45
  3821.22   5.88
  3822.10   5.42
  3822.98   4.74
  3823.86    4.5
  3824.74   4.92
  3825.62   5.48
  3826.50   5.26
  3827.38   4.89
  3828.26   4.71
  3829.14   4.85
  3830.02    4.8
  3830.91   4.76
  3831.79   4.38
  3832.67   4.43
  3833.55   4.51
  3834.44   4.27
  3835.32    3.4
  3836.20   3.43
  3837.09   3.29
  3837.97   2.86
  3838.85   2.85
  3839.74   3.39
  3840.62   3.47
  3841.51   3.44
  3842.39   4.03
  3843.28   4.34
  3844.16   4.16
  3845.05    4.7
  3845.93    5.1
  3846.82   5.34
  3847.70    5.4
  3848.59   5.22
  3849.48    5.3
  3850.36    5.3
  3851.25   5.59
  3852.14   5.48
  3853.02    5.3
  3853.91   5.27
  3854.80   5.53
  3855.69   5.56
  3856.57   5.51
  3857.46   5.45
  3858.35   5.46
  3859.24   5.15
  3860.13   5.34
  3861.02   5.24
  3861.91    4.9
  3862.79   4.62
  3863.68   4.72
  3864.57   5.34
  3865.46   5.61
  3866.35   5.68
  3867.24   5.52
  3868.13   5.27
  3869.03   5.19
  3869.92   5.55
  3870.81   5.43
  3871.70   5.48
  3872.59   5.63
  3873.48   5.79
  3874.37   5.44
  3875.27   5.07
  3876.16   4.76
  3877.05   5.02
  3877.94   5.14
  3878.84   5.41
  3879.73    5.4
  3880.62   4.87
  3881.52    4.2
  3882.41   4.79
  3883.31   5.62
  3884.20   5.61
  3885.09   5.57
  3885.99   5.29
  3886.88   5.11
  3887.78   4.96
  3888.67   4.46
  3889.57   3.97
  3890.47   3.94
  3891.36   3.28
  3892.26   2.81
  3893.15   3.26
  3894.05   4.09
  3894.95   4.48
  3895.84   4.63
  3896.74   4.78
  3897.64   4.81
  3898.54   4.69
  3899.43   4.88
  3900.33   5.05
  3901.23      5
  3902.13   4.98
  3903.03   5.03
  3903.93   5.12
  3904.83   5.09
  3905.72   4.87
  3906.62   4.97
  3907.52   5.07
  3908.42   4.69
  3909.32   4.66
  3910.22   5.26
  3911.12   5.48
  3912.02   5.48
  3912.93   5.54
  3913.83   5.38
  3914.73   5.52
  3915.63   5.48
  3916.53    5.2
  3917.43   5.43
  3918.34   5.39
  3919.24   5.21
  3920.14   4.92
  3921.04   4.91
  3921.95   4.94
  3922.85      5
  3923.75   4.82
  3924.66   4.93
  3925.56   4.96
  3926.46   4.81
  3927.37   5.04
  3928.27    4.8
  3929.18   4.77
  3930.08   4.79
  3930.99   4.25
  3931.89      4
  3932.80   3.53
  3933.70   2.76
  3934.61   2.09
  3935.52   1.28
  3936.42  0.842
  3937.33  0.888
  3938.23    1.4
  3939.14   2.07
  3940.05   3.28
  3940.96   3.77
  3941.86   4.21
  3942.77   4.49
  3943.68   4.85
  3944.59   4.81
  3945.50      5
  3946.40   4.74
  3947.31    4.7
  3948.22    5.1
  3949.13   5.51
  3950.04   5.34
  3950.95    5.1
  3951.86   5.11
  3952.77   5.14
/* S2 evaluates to -1.4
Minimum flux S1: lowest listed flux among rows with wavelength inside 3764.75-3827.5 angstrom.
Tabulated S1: 3.05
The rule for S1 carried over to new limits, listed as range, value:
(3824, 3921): 2.81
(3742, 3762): 2.9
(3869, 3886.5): 4.2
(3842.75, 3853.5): 4.16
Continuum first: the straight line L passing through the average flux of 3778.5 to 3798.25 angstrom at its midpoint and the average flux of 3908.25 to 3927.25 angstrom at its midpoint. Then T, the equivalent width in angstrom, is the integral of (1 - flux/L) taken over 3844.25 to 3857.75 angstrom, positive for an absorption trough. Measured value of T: -0.4 angstrom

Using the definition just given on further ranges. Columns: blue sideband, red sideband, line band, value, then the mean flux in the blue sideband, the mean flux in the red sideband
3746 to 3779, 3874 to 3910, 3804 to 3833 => -3.1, 4.4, 4.77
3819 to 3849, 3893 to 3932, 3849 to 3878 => -4.2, 4.48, 4.94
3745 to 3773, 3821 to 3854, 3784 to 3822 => -3.5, 4.43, 4.58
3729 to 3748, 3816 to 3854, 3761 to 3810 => -2.2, 4.4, 4.63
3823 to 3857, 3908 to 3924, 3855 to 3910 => -0.6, 4.61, 5.19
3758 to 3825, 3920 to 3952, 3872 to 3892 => -2.7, 4.83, 4.09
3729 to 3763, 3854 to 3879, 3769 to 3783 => 0.1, 4.34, 5.31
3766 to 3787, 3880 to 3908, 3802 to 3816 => -0.9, 4.74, 4.69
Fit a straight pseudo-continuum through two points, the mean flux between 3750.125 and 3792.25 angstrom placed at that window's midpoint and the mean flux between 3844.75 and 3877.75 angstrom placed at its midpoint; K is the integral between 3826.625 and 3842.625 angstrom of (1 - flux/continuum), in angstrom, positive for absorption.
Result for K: 3.4 angstrom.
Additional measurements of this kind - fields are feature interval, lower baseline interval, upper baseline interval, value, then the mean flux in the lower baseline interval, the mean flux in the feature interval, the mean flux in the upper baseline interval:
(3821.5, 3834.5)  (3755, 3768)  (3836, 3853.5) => -1.0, 4.75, 4.82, 4.42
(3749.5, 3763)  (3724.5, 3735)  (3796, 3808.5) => 0.6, 4.52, 4.26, 4.36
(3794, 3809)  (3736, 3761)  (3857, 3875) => 0.7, 4.25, 4.51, 5.34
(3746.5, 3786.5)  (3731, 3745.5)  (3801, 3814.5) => -0.2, 4.34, 4.56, 4.83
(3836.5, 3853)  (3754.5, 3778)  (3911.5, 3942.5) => -0.2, 4.54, 4.42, 4.17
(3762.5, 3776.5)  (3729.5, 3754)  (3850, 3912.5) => -0.1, 4.22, 4.42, 5.03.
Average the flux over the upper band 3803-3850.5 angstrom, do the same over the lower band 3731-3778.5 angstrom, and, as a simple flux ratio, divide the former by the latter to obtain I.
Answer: 1.08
